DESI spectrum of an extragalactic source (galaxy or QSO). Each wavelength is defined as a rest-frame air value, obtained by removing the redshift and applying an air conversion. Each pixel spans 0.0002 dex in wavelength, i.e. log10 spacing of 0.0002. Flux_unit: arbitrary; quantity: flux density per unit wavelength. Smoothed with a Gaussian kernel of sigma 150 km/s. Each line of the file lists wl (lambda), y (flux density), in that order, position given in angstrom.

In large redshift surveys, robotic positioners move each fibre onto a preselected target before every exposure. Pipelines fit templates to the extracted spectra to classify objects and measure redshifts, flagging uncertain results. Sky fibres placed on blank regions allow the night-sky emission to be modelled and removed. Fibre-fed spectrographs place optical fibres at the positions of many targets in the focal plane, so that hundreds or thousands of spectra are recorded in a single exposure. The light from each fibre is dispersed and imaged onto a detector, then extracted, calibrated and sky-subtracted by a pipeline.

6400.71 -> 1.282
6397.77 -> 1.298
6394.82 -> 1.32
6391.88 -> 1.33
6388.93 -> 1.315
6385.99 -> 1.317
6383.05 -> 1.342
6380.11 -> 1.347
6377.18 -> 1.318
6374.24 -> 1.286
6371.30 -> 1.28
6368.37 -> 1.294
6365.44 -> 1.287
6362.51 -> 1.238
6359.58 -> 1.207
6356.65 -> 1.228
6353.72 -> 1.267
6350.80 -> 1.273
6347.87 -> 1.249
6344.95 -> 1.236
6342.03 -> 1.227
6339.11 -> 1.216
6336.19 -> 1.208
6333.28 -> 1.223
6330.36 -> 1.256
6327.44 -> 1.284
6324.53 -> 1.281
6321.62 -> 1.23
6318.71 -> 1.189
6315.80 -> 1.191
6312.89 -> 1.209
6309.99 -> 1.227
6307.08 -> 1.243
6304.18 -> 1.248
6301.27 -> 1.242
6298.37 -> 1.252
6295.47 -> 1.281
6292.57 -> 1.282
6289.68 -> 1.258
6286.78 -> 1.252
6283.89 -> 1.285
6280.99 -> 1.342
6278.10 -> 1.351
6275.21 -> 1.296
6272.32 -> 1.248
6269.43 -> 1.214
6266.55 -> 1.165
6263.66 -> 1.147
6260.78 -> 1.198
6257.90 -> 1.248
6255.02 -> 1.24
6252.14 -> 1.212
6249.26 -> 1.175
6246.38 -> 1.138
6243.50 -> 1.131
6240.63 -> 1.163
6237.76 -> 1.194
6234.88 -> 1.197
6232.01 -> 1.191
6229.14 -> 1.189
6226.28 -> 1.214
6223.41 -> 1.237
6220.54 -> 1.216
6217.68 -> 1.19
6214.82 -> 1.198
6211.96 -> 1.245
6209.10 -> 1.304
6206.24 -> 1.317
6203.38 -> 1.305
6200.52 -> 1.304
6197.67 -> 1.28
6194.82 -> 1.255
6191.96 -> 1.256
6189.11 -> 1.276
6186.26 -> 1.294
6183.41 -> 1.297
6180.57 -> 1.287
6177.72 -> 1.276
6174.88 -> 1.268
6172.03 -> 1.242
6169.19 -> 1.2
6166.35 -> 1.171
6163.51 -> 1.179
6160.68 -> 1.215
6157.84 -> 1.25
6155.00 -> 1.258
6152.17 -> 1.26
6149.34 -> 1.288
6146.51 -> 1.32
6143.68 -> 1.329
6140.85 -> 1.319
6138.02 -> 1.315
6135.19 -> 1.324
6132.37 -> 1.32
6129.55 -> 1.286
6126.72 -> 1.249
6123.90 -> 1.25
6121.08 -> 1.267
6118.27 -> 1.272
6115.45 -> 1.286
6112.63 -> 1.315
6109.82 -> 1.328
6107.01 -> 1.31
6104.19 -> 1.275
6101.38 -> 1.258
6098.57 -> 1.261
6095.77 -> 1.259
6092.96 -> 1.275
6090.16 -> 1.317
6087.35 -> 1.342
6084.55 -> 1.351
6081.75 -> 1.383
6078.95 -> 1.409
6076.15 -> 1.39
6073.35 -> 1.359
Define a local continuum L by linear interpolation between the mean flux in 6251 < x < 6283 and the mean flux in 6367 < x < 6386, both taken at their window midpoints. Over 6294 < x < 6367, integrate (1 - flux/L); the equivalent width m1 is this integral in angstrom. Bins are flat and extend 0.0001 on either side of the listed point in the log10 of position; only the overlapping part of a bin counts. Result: 2.4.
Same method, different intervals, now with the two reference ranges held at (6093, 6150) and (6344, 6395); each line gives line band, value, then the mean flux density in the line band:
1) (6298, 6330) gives 1.2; 1.24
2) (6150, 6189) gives 1.3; 1.25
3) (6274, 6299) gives -0.1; 1.29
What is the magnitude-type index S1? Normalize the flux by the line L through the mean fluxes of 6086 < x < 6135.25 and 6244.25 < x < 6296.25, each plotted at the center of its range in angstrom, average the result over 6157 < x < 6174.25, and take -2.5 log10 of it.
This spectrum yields 0.05 mag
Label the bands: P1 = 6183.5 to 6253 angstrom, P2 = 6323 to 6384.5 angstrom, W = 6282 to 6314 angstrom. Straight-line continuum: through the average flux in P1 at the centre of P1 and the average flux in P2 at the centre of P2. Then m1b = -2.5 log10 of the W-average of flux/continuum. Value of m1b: 0.00 mag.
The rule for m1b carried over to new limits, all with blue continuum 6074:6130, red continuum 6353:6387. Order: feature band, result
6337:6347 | 0.051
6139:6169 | 0.037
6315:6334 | 0.043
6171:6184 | 0.022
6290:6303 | 0.023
